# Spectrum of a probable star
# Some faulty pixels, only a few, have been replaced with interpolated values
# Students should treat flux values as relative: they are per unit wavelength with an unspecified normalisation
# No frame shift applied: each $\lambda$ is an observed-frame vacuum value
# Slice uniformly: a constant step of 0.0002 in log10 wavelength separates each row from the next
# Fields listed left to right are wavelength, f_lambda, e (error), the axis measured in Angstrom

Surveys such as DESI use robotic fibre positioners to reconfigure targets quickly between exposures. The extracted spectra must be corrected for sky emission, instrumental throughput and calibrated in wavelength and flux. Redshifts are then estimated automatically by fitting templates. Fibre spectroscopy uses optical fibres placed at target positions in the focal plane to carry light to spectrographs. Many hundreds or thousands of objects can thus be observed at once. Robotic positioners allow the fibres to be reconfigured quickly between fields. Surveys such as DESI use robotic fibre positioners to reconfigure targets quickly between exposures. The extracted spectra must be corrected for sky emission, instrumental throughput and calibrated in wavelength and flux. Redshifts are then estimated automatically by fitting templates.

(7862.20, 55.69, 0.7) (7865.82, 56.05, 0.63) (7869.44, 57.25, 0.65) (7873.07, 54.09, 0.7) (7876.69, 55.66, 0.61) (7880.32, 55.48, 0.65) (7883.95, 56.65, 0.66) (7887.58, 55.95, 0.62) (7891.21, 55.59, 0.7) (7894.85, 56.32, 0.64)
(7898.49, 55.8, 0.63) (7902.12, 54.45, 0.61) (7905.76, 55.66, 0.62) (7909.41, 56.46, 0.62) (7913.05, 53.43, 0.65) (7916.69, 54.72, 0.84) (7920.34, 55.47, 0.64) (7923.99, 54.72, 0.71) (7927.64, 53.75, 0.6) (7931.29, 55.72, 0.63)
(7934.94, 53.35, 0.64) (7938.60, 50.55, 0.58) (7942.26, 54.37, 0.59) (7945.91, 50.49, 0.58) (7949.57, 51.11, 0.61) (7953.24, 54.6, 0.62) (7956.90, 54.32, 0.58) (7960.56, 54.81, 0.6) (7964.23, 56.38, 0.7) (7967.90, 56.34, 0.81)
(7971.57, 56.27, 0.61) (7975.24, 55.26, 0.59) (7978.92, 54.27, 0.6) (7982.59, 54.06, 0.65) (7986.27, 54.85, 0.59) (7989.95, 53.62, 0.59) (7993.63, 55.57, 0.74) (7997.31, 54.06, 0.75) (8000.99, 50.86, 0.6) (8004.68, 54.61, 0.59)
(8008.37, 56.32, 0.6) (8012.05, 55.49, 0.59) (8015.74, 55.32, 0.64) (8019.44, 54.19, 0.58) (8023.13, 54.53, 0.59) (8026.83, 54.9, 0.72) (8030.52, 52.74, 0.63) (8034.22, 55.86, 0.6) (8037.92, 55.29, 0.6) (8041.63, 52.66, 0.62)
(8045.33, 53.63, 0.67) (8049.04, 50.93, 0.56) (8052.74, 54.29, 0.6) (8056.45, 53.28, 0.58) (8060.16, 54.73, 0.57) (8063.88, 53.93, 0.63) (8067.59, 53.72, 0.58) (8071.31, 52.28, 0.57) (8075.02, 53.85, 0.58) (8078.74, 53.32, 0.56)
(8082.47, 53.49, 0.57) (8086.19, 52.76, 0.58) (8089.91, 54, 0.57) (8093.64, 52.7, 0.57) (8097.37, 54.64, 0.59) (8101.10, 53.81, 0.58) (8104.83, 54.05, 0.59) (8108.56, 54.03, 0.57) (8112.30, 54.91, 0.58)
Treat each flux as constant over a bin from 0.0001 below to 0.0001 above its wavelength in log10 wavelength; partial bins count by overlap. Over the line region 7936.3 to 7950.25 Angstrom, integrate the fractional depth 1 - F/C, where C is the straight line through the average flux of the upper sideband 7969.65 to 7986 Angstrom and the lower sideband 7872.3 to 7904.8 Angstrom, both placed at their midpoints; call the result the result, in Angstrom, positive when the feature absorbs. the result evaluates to 0.9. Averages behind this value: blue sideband 55.6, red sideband 55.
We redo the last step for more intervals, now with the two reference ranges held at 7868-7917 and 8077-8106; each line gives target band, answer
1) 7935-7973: 0.74 Angstrom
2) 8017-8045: -0.06 Angstrom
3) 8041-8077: 0.36 Angstrom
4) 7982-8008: 0.22 Angstrom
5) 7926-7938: 0.27 Angstrom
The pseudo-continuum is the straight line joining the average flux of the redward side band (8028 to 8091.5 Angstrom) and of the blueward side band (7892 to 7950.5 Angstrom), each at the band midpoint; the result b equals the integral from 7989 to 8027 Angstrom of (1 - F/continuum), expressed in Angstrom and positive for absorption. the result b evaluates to -0.5 Angstrom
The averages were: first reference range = 54.2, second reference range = 53.6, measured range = 54.5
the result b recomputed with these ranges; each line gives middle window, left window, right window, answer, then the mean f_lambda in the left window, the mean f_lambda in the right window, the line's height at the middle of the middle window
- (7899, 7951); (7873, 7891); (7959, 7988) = 1.5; 55.7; 55.3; 55.5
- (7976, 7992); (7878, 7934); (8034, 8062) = 0.0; 55.3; 53.7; 54.4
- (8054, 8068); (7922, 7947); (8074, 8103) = -0.1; 53.4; 53.6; 53.5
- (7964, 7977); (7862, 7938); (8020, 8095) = -0.4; 55.3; 53.7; 54.5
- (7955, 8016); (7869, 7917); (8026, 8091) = -0.4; 55.5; 53.6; 54.5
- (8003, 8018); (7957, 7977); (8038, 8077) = -0.2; 55.7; 53.4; 54.6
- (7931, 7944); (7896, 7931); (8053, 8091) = 0.4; 55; 53.6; 54.8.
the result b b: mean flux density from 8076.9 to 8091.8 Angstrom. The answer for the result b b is 53.4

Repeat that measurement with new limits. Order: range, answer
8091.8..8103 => 53.7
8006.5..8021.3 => 55.3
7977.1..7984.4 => 54.2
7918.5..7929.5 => 54.6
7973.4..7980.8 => 54.8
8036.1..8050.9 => 53.1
